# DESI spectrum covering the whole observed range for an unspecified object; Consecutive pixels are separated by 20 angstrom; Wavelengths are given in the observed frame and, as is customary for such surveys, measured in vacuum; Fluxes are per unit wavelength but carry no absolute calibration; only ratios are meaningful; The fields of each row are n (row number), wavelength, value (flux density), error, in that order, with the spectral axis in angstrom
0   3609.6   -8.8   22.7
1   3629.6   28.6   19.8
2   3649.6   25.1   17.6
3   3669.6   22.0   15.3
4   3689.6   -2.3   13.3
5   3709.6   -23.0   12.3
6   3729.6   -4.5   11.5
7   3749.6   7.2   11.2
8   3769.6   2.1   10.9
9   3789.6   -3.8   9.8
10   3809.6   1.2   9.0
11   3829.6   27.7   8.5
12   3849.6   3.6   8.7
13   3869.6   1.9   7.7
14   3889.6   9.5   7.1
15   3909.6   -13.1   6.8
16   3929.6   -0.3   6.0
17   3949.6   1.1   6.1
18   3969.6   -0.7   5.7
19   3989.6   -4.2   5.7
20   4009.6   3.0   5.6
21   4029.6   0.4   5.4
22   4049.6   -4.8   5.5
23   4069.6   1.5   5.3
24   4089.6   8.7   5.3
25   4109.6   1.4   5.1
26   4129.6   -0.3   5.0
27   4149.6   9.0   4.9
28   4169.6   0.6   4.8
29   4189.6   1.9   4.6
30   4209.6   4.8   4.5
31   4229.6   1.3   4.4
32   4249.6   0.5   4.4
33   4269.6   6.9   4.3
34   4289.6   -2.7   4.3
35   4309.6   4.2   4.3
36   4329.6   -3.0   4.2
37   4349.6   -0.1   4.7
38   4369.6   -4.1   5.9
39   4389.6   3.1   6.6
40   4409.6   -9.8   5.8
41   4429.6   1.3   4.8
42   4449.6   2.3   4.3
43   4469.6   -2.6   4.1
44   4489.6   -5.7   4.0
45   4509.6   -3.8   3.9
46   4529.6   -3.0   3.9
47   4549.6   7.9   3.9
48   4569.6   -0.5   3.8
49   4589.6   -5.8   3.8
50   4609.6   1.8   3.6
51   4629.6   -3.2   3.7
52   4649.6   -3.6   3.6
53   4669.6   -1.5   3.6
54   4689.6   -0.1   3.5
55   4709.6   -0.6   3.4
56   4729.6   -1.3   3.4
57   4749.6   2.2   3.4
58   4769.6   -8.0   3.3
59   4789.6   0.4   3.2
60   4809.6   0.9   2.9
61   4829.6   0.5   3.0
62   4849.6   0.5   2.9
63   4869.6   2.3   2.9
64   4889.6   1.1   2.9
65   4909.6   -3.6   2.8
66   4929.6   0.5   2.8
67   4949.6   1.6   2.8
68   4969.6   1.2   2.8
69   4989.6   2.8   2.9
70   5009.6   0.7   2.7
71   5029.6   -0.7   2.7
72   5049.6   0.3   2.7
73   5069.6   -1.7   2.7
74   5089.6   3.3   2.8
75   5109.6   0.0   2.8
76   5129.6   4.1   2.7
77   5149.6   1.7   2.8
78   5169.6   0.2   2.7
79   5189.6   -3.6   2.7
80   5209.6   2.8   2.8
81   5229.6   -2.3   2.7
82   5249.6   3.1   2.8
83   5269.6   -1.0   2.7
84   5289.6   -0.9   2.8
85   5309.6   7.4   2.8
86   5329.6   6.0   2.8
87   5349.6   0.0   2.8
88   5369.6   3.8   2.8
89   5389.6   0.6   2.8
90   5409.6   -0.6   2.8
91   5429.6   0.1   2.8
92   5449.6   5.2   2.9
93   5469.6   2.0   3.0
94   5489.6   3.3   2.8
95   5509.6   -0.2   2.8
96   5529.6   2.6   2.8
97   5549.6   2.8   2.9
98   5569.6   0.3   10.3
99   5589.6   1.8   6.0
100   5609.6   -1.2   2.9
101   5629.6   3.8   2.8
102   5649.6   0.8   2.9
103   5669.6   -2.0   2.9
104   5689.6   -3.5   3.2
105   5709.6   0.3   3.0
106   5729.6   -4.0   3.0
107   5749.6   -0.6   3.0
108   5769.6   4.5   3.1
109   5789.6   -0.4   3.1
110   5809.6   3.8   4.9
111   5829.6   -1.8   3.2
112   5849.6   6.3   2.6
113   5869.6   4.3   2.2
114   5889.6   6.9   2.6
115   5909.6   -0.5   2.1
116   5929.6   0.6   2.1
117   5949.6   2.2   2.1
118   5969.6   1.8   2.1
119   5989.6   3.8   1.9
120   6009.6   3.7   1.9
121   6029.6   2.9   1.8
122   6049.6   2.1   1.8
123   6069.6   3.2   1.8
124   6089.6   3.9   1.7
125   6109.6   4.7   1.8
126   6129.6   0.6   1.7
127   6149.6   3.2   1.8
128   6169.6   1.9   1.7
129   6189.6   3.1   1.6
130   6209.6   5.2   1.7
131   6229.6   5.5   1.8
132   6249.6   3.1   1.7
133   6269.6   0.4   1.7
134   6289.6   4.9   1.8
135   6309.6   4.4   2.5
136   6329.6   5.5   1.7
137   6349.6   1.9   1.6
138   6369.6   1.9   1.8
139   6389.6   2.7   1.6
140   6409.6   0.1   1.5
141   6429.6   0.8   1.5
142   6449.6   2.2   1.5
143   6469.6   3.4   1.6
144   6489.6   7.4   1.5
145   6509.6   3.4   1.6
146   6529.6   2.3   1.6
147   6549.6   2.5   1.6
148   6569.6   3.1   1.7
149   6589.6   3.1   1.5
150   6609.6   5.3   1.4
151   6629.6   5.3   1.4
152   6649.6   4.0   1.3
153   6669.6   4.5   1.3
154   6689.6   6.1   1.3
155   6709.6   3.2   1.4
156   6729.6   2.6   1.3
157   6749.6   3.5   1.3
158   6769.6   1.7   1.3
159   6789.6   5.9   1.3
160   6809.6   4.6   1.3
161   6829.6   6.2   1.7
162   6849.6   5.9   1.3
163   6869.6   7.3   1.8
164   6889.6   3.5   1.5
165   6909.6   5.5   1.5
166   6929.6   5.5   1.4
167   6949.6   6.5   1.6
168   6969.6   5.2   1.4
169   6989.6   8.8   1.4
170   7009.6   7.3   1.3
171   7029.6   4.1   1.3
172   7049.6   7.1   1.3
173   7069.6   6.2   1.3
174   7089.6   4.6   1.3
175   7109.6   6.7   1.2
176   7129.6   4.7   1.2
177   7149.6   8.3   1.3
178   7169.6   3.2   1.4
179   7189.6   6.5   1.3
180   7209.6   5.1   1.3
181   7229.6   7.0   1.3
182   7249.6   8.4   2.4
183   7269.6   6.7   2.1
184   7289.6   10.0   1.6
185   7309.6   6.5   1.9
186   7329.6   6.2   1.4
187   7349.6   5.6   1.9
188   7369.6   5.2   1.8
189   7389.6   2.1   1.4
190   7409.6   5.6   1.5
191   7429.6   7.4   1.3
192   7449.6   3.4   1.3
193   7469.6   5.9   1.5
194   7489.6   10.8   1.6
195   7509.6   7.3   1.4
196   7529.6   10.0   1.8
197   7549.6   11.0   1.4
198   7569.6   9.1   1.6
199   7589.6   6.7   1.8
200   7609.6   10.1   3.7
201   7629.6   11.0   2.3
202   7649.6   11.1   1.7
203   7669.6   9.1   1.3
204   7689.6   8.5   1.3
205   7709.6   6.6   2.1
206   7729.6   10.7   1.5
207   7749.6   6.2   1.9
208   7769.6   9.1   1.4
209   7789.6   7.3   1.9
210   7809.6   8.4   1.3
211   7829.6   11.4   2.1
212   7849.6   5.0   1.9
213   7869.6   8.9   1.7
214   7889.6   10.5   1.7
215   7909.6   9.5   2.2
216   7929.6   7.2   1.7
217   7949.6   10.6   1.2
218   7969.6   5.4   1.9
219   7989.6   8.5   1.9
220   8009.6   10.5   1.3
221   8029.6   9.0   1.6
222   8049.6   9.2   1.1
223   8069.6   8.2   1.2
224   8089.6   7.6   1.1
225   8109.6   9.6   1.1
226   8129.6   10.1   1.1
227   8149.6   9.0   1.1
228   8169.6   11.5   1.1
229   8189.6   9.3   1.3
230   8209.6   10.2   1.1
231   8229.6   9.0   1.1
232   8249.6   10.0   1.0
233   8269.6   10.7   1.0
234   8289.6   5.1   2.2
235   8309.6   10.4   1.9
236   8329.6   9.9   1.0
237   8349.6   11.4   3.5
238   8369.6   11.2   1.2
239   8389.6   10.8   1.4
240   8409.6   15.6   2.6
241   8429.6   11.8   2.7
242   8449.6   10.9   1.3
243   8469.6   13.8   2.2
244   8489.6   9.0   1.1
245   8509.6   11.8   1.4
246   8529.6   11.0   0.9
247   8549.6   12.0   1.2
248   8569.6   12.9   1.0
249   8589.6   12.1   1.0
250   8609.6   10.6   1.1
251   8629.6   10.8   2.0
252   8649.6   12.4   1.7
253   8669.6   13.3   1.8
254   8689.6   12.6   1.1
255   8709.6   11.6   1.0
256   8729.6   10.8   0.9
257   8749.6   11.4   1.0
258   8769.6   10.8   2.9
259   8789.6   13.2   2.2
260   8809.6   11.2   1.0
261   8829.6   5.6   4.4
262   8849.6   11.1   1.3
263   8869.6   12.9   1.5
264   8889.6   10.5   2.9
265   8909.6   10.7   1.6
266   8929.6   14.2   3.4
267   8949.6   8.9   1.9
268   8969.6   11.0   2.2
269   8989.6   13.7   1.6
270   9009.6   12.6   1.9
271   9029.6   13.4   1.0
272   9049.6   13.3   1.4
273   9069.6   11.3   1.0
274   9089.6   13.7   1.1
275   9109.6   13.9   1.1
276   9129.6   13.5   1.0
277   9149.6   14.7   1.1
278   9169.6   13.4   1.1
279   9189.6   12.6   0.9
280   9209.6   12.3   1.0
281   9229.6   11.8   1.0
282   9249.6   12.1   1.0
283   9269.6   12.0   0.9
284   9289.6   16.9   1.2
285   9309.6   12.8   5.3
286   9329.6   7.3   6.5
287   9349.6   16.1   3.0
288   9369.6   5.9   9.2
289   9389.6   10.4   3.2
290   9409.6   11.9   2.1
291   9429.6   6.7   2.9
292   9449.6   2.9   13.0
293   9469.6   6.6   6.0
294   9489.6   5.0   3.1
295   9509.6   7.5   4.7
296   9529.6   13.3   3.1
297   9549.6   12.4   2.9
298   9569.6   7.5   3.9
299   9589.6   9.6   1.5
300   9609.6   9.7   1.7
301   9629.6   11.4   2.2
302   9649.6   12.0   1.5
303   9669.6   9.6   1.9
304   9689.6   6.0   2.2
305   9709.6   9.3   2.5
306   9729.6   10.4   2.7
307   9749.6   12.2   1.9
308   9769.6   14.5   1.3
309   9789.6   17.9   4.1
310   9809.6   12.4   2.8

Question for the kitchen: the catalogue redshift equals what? 0.88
